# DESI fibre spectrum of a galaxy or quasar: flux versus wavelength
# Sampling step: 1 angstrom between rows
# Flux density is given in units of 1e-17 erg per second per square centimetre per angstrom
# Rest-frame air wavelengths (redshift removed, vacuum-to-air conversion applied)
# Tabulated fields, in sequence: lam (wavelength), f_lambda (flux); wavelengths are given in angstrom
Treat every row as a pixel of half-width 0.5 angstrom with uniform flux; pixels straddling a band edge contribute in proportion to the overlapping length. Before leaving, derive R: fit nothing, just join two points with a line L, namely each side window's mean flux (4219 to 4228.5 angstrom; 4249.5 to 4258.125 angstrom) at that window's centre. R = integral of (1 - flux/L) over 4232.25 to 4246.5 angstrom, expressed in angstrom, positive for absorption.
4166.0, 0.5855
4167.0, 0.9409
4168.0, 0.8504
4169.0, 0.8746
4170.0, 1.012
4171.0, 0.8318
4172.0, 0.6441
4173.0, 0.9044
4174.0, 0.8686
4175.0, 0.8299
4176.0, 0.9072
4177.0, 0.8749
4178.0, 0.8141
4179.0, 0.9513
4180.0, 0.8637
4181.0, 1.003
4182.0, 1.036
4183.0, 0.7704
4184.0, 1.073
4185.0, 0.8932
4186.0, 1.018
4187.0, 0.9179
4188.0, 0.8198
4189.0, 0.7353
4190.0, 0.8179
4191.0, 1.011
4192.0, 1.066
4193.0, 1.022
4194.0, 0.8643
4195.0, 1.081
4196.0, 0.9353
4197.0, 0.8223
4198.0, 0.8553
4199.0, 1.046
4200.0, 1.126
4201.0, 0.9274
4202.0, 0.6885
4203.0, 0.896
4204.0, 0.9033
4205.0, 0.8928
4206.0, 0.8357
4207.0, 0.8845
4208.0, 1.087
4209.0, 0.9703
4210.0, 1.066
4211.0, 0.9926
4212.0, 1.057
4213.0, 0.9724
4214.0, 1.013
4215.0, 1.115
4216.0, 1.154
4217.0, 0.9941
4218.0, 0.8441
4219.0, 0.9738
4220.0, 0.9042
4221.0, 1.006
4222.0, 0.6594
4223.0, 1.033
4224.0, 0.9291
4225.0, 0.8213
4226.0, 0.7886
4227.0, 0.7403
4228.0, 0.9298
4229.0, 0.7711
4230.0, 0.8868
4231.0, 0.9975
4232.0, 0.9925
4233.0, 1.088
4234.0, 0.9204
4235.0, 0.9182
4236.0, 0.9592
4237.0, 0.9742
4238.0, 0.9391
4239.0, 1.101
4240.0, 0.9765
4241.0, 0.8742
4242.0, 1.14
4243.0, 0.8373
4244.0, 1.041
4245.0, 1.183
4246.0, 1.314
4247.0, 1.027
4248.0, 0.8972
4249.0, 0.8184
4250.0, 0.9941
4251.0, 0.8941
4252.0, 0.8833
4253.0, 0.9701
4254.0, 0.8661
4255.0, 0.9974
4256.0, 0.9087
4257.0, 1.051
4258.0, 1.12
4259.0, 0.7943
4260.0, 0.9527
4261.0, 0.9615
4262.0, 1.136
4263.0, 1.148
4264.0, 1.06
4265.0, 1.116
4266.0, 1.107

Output -1.6 angstrom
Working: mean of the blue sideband 0.874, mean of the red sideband 0.958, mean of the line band 1.02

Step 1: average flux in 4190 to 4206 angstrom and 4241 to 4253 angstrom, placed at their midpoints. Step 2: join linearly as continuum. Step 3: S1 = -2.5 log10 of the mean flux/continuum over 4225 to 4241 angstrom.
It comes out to 0.06 mag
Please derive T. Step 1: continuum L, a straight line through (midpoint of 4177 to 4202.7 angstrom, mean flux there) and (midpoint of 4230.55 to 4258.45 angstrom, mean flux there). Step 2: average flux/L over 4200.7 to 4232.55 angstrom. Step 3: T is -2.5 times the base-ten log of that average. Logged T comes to 0.03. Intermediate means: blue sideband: 0.925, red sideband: 0.988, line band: 0.929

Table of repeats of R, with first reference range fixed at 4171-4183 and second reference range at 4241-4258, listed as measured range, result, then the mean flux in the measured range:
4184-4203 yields -0.6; 0.928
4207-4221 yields -1.1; 1.01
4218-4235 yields 0.9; 0.901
